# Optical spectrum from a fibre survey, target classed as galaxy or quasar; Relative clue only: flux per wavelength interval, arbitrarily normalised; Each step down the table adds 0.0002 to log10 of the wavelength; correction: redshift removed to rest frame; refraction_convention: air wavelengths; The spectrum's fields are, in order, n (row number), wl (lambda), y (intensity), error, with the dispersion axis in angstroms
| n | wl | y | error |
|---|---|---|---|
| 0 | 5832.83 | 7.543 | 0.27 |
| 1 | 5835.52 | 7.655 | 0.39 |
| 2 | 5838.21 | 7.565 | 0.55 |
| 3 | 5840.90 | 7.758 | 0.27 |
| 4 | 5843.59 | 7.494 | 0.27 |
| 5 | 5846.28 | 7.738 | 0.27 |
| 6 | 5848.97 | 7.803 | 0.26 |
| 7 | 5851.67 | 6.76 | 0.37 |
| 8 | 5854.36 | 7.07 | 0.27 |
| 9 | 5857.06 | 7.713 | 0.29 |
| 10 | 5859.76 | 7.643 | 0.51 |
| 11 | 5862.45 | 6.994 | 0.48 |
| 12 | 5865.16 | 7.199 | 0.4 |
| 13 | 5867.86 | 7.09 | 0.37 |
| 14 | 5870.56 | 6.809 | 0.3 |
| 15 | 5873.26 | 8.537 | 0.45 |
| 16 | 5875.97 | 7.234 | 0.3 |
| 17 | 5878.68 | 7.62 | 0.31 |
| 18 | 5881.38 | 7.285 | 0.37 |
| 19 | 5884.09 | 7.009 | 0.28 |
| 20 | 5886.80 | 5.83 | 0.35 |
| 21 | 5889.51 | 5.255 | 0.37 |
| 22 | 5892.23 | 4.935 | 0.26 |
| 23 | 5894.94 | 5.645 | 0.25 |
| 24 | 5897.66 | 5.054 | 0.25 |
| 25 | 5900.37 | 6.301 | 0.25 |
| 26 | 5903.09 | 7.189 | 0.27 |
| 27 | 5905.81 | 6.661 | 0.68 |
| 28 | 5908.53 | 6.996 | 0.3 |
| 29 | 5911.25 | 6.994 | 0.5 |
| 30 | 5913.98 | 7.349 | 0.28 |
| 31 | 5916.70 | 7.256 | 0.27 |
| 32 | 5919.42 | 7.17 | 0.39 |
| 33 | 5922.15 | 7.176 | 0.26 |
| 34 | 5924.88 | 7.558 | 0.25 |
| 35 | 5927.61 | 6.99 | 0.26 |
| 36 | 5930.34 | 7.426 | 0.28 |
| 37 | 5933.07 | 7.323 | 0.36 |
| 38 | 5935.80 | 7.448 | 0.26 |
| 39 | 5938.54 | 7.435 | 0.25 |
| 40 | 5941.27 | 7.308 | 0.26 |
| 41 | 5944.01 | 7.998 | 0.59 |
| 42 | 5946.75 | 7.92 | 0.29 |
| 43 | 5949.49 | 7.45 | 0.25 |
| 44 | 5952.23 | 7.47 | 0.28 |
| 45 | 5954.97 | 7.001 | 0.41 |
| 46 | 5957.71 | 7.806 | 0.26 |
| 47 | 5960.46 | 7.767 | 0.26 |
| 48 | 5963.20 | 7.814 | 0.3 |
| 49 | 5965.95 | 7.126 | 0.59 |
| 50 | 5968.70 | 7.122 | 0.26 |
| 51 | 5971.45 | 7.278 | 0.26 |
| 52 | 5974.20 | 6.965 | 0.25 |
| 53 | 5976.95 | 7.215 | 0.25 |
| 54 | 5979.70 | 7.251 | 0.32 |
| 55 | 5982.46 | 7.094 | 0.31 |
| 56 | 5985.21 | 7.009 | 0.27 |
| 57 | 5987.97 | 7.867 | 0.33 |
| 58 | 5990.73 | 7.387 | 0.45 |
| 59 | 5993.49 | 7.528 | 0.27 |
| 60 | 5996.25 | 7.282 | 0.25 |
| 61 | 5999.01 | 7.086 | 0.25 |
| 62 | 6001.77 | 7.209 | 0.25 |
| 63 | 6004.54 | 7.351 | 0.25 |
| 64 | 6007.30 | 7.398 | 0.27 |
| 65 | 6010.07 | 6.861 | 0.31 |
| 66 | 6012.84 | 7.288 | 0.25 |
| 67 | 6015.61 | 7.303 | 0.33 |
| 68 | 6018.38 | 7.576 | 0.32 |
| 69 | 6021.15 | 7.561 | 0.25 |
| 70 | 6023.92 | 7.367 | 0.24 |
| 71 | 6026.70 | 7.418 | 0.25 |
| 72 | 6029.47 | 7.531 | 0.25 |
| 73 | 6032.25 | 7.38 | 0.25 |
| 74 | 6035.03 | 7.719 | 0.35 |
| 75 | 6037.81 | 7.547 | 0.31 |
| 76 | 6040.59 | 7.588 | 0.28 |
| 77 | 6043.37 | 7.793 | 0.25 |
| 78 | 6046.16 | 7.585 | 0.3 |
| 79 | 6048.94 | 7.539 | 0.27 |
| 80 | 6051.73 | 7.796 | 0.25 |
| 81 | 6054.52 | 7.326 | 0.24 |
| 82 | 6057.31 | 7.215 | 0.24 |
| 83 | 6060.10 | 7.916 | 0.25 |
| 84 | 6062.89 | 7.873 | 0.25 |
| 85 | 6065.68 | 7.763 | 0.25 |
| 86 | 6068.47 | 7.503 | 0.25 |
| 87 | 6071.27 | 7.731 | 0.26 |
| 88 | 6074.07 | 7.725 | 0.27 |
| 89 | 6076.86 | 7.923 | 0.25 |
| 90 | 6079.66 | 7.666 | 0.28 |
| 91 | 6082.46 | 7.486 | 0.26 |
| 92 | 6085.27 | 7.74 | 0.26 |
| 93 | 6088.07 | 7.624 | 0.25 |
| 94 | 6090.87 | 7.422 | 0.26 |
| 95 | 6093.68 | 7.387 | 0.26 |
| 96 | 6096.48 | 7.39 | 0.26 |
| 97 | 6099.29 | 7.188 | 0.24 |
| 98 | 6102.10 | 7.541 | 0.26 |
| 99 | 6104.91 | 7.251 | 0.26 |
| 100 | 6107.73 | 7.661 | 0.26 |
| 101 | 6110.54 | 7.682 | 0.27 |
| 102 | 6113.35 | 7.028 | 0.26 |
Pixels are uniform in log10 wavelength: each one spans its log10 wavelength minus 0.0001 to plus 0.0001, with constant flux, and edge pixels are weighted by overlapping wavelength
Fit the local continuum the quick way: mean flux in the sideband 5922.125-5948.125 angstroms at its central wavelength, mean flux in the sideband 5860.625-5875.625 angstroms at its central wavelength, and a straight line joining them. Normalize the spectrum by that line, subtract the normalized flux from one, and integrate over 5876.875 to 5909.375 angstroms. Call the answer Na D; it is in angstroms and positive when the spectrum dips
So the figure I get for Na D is 4.7 angstroms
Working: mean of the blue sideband 7.33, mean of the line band 6.32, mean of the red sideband 7.47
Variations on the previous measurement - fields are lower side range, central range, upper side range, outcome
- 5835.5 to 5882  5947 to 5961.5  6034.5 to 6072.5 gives 0.02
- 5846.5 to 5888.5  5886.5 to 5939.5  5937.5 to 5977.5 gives 4.58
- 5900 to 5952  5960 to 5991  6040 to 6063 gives 0.43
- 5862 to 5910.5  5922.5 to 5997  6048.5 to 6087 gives -3.67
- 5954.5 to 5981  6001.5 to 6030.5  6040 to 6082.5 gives 0.59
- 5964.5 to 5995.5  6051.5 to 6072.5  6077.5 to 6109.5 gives -0.56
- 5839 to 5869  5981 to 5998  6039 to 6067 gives 0.46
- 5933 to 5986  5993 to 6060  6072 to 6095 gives 0.75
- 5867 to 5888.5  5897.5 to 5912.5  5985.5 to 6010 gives 1.14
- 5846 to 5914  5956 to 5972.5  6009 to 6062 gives -0.64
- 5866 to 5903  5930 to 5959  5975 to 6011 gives -2.36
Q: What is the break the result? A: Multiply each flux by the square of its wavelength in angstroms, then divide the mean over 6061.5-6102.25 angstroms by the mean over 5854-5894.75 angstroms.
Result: 1.2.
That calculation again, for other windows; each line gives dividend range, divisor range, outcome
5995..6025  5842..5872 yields 1.05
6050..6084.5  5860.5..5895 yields 1.20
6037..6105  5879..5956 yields 1.15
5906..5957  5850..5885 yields 1.03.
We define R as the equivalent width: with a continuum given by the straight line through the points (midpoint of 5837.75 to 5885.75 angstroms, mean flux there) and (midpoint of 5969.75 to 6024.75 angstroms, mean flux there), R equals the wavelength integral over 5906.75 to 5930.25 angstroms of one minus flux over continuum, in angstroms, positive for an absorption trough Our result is 0.52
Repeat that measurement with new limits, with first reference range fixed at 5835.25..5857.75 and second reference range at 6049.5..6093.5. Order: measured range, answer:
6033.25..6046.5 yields 0.0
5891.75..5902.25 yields 2.7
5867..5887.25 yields 0.7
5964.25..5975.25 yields 0.6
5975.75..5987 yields 0.6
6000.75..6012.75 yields 0.6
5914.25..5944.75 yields 0.8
